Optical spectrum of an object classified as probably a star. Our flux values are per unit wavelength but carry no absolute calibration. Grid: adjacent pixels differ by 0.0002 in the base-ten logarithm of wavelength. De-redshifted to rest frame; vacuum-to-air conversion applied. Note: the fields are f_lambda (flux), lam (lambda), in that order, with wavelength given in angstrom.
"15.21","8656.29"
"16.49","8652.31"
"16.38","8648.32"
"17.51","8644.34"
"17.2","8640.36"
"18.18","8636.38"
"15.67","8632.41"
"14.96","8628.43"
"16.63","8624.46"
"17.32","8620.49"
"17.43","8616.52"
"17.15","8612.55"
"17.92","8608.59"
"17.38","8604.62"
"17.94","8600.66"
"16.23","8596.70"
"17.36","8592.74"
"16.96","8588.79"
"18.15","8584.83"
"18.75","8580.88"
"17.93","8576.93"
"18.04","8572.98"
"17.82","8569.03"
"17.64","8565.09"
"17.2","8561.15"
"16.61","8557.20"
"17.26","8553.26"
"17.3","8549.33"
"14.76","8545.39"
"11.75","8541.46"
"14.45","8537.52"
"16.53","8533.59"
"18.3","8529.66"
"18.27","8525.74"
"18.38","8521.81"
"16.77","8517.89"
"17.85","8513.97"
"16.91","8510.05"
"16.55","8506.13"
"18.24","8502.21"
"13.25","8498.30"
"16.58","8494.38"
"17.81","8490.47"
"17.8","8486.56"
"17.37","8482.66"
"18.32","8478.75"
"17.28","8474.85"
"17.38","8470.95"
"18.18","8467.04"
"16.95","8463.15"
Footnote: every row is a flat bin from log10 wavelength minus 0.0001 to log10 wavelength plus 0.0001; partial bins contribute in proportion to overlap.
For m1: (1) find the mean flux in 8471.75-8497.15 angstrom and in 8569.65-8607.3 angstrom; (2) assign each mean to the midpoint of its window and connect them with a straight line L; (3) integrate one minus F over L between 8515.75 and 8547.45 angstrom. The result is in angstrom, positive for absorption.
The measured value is 2.42 angstrom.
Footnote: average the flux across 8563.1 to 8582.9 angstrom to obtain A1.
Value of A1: 18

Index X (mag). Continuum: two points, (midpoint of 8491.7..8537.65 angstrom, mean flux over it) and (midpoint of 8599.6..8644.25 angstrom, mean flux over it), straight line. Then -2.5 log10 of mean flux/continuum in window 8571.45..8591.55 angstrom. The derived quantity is -0.06 mag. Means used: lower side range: 17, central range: 17.9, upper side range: 17.1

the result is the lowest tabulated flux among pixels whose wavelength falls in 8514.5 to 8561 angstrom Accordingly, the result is 11.75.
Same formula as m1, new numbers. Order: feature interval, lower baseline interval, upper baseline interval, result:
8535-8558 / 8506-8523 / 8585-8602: 2.6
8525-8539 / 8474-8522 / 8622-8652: 0.1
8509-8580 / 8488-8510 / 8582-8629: -0.3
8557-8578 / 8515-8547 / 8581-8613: -0.9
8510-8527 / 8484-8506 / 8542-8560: -1.2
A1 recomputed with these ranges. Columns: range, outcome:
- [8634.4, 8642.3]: 17.7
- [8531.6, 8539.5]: 15.5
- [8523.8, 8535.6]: 17.7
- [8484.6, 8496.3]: 17.4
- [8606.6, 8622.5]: 17.4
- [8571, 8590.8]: 18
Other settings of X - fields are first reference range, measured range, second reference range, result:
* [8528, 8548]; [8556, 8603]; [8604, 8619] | -0.07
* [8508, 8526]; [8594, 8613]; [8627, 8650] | -0.02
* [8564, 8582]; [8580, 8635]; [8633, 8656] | 0.02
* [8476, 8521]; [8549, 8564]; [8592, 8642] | 0.00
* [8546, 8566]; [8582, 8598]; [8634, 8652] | -0.01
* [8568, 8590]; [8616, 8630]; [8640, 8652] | 0.05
